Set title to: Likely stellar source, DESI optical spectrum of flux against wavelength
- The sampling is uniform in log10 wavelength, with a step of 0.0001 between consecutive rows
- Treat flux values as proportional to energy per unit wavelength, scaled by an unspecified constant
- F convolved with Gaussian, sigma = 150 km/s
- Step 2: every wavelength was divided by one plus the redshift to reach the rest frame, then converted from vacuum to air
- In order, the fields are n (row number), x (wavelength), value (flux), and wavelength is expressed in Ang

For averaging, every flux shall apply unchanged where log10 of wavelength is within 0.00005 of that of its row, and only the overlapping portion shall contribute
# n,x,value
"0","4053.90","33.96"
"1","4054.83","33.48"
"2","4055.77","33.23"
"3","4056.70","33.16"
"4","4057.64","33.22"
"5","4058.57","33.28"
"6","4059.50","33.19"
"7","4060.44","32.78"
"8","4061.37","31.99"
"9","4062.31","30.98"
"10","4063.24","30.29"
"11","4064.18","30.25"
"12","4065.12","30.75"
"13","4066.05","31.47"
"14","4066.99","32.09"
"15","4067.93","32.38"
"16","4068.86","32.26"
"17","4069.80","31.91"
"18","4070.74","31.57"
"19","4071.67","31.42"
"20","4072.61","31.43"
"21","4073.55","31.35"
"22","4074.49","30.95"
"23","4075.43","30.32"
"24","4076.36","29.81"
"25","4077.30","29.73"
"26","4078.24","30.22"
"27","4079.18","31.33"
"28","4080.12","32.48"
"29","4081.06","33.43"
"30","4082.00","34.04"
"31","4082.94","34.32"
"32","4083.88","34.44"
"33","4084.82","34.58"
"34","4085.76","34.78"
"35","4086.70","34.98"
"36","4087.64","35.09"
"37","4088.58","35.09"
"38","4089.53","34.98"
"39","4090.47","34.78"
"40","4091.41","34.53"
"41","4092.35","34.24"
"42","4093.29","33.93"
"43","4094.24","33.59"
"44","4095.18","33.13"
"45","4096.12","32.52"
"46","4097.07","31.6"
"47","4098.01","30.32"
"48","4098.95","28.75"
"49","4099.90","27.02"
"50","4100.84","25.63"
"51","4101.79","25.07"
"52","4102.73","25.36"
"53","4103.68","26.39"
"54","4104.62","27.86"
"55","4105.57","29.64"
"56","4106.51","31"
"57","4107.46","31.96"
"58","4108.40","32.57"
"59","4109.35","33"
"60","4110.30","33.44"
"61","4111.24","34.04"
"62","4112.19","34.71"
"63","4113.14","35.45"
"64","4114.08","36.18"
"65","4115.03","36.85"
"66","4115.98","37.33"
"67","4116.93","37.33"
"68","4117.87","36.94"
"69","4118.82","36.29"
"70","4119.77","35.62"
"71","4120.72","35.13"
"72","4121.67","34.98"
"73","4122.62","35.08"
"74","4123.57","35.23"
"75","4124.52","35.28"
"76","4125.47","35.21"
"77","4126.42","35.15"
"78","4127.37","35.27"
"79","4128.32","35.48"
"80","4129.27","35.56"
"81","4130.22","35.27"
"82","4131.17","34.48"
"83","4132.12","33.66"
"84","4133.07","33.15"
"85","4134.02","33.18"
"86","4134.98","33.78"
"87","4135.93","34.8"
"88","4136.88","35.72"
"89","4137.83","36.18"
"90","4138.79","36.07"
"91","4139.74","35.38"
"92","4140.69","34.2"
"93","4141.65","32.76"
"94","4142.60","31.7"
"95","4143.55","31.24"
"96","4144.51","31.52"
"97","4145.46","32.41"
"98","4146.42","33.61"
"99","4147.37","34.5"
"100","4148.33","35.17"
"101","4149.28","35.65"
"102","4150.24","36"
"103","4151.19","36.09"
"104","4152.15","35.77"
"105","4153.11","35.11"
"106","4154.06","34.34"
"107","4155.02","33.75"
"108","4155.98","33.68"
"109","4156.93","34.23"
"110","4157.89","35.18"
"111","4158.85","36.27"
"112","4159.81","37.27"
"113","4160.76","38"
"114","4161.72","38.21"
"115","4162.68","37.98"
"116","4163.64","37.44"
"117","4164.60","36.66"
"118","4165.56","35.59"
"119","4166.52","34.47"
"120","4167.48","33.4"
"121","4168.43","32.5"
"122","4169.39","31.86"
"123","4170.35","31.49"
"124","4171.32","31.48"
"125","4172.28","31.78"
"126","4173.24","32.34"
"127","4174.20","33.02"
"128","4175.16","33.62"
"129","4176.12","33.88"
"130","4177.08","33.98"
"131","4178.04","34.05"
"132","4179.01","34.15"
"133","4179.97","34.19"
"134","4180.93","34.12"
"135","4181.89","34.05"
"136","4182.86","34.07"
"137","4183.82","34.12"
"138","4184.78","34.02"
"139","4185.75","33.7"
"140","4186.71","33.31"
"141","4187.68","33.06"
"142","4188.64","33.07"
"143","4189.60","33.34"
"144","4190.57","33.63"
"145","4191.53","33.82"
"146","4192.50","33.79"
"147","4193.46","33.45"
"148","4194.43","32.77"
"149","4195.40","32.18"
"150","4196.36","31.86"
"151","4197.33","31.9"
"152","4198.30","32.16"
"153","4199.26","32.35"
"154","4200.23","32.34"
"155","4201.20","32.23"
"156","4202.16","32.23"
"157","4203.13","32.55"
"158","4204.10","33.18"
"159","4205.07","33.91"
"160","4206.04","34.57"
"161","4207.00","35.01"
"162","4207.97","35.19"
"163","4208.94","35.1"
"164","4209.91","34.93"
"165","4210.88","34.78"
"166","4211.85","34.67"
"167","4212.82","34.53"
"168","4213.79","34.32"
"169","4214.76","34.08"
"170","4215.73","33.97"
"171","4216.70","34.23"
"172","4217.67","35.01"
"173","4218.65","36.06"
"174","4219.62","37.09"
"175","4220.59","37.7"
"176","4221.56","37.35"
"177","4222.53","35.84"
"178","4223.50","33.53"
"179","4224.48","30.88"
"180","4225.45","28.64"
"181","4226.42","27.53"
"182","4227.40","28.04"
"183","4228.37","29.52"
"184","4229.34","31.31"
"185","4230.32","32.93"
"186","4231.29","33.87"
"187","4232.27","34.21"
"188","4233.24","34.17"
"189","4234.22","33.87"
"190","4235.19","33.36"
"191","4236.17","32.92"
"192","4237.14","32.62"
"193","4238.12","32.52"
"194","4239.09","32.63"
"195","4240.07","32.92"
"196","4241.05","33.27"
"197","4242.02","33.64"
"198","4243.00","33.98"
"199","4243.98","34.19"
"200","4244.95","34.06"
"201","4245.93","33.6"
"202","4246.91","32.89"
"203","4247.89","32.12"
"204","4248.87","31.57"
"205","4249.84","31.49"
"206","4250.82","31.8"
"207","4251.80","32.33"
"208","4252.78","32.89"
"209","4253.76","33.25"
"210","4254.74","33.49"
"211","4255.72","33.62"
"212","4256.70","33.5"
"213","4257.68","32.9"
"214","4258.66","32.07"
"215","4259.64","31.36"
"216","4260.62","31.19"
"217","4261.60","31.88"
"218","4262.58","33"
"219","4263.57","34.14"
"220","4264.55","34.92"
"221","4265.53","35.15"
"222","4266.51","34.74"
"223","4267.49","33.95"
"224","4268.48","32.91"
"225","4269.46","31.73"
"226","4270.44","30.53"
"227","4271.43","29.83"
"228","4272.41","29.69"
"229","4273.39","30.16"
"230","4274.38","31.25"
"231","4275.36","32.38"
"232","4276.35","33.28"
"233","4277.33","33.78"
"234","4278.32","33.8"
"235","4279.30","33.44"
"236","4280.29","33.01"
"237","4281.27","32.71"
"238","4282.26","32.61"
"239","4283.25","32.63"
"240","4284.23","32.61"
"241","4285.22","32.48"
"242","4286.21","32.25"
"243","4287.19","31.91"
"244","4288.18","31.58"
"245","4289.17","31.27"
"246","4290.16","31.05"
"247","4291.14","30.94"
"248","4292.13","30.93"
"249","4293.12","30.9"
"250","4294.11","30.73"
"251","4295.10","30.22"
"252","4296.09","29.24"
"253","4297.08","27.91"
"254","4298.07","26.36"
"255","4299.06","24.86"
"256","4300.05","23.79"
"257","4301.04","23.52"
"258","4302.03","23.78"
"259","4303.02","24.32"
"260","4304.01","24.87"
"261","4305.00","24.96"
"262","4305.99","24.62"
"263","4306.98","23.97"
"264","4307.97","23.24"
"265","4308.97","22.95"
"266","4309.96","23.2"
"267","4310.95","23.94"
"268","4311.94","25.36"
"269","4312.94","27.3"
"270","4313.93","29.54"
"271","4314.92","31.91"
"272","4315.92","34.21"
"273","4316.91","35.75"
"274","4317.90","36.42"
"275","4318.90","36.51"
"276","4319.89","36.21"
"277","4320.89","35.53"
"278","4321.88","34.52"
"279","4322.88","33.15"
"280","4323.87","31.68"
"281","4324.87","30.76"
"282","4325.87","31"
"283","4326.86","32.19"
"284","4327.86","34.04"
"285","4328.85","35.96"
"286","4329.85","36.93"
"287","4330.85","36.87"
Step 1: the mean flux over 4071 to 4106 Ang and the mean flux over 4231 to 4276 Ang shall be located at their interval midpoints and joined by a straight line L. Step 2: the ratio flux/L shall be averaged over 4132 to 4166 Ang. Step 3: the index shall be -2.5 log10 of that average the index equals -0.09 mag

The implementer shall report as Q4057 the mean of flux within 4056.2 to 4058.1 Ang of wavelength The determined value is 33.2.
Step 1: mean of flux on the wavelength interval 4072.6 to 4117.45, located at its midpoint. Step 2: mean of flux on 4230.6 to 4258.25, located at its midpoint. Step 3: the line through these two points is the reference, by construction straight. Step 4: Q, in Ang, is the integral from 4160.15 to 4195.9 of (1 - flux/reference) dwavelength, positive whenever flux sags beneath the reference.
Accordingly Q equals -1.30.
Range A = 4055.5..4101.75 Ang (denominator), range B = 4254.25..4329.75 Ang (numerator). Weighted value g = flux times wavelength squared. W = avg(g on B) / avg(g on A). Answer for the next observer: 1.06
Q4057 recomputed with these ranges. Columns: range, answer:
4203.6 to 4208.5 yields 34.4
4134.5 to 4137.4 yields 34.8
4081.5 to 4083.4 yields 34.2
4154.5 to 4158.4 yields 34.2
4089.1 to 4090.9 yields 34.9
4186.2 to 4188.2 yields 33.2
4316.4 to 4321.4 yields 36.1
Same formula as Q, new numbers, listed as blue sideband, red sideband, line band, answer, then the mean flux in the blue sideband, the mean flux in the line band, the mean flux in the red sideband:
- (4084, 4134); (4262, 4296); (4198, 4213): -0.5 Ang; 33.4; 33.7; 32.2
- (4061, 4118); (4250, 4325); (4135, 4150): -1.1 Ang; 32.2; 34.1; 30.8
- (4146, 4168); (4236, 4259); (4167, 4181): 0.8 Ang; 35.6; 33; 32.9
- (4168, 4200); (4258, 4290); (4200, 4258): -1.0 Ang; 33.1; 33.4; 32.4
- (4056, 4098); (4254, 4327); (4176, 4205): -1.5 Ang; 32.6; 33.2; 30.7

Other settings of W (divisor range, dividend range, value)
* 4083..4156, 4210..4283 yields 1.04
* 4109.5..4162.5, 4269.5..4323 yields 0.92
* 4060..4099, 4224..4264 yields 1.08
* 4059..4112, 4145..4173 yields 1.14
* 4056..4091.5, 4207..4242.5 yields 1.11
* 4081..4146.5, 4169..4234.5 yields 1.04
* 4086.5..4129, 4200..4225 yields 1.09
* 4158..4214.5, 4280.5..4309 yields 0.88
